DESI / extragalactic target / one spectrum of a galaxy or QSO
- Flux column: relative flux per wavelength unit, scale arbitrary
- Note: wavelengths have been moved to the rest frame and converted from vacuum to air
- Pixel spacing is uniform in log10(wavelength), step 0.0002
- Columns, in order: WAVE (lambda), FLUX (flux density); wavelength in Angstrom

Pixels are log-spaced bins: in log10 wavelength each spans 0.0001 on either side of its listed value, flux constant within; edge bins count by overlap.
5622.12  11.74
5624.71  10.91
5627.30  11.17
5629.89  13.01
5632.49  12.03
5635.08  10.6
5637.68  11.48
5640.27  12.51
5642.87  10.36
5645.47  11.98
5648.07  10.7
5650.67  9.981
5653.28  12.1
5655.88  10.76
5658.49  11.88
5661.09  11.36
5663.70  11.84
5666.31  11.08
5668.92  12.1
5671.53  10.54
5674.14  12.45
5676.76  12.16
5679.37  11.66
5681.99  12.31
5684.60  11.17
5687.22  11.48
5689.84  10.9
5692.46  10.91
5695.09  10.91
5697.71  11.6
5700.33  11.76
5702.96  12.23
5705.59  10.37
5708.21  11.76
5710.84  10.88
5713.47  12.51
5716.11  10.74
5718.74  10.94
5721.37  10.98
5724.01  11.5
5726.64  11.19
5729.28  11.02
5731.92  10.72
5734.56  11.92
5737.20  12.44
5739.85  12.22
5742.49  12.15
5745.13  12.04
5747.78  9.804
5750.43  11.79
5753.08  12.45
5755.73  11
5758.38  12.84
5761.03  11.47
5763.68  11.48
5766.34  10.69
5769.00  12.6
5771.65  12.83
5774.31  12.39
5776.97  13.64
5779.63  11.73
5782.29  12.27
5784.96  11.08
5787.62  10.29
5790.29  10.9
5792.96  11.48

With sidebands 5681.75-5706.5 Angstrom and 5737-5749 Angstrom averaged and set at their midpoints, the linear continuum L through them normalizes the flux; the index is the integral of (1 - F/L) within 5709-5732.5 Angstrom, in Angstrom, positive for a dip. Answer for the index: 0.7 Angstrom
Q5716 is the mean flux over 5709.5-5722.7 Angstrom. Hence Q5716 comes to 11.2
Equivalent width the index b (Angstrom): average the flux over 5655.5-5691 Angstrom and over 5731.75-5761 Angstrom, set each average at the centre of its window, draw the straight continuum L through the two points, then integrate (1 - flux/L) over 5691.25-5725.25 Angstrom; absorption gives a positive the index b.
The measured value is 1.1 Angstrom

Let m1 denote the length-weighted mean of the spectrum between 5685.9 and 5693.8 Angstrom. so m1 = 11.1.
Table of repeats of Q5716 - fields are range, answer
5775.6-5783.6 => 12.6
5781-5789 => 11.2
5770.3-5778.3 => 13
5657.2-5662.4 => 11.6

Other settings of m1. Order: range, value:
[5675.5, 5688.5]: 11.8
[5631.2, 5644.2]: 11.4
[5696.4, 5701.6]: 11.7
